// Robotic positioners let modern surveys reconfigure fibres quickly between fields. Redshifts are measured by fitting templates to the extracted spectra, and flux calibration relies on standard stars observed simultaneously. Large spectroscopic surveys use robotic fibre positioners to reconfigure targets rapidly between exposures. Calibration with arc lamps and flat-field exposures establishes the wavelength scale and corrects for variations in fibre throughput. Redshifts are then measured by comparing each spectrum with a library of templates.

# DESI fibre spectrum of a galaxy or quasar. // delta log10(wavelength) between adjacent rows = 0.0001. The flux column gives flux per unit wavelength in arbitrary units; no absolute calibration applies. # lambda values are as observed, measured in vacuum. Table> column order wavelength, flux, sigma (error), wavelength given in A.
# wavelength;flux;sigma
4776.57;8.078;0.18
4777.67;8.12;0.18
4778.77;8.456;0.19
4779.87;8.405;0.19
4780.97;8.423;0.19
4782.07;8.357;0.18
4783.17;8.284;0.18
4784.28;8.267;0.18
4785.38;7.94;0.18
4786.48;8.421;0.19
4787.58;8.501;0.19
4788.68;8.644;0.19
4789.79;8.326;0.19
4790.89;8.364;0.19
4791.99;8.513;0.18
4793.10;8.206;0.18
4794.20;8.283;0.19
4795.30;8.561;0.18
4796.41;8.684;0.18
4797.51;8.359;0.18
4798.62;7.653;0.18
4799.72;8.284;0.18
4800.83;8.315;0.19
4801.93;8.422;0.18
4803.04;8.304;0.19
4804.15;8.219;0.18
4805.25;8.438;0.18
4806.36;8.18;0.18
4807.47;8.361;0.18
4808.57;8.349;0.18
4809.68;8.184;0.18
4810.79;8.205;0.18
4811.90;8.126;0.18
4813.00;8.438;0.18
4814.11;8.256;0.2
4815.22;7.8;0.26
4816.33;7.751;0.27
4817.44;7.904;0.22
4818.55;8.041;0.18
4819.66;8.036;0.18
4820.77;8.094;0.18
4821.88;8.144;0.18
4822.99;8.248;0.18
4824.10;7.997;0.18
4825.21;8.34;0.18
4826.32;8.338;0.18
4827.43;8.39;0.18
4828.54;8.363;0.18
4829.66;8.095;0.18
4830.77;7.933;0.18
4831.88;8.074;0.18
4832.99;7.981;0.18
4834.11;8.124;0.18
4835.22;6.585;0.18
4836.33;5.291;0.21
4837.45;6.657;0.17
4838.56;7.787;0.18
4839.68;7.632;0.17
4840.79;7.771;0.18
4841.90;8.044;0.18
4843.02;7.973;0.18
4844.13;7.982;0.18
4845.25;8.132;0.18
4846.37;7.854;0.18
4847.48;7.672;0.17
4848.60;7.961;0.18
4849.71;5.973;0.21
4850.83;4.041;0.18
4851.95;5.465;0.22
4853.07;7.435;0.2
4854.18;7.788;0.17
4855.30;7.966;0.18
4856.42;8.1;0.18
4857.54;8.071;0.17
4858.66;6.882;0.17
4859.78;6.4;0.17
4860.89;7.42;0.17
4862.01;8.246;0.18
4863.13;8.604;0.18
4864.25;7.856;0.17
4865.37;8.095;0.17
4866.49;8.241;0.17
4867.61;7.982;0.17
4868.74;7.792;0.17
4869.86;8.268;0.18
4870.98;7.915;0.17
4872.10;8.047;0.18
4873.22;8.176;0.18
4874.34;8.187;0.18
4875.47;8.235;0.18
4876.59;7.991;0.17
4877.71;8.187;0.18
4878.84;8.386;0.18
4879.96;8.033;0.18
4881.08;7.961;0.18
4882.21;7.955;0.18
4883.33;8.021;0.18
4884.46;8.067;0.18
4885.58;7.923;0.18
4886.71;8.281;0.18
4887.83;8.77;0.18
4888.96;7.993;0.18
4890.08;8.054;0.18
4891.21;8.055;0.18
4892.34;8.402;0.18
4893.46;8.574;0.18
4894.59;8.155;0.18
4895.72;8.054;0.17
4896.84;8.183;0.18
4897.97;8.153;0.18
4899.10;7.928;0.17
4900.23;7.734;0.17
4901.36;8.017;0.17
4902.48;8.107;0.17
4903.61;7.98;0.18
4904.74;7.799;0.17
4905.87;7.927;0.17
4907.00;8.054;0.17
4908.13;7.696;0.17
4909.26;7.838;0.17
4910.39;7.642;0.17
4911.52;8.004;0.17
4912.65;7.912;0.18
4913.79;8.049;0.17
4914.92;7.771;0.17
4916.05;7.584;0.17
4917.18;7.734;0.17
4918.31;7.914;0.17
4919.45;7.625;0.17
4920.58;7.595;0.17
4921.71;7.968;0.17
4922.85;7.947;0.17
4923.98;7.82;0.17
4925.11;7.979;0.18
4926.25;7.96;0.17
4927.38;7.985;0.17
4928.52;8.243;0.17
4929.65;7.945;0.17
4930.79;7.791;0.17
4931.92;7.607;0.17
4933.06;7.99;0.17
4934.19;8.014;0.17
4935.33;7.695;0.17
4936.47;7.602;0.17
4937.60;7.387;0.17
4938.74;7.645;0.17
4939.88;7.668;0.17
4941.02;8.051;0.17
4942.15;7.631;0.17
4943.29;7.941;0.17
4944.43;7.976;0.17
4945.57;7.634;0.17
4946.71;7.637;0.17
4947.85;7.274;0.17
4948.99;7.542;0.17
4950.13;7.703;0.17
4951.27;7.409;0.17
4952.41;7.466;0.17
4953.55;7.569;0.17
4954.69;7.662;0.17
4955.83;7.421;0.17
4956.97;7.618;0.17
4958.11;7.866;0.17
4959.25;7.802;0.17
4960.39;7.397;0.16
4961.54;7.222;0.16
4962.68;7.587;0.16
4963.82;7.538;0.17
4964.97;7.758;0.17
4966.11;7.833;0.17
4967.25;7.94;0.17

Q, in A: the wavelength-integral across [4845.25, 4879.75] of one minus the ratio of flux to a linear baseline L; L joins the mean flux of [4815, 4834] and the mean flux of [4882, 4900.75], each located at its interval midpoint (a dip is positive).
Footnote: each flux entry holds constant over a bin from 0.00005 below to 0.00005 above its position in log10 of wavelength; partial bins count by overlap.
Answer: 1.98 A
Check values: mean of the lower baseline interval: 8.09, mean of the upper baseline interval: 8.14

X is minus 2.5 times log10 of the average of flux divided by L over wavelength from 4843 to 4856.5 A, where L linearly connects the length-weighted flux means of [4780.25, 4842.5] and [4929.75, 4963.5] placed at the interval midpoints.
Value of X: 0.11 mag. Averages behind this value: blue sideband 8.09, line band 7.2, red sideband 7.65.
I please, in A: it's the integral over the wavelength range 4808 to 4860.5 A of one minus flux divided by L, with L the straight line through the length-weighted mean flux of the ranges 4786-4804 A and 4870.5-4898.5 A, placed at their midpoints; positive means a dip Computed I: 3.8 A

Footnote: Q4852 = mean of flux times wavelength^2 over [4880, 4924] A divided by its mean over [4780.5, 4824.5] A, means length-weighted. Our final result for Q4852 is 1.0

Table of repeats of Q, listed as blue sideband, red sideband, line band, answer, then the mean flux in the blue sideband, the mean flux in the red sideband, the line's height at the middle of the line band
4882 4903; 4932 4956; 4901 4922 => 0.29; 8.13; 7.66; 7.96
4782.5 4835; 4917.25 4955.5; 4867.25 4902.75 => -0.78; 8.22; 7.75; 7.94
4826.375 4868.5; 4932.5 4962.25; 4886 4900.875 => -1.14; 7.55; 7.65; 7.59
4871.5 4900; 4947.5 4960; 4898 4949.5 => 0.05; 8.15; 7.58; 7.83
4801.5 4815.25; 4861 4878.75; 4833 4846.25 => 1.13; 8.27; 8.11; 8.19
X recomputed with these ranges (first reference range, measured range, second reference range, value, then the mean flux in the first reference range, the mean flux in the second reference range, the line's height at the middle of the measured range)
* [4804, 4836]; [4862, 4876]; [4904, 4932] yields -0.02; 8.08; 7.86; 7.97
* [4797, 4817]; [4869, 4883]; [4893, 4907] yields 0.00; 8.2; 8.05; 8.09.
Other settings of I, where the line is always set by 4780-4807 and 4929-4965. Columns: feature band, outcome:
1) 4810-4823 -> 0.2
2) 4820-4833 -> 0.0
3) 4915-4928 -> -0.1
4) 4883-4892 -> -0.3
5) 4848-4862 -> 1.8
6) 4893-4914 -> -0.4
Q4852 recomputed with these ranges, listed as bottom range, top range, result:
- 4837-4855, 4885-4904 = 1.14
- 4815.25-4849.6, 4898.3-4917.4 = 1.04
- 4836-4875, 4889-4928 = 1.08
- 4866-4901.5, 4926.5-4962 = 0.97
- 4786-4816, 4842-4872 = 0.93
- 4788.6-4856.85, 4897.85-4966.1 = 1.03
